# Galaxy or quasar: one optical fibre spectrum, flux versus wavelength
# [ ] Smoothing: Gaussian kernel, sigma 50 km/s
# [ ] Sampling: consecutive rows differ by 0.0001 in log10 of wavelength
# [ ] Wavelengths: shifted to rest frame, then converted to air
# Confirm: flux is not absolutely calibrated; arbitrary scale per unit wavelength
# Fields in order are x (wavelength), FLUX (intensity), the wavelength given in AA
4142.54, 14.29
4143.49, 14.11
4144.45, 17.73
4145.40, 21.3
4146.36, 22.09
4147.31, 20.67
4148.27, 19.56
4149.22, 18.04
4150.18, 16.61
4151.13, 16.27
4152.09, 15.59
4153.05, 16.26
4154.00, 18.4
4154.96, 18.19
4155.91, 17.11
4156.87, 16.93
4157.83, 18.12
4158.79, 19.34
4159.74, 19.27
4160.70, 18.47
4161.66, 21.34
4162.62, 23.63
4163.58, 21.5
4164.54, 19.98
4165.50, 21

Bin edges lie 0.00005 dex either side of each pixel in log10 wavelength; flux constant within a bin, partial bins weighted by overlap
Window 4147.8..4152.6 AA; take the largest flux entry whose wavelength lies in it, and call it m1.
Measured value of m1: 19.56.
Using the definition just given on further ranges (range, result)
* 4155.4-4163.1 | 23.63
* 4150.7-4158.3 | 18.4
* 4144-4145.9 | 21.3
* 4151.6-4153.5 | 16.26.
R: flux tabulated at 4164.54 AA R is 19.98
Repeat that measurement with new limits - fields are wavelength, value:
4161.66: 21.34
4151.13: 16.27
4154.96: 18.19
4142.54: 14.29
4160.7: 18.47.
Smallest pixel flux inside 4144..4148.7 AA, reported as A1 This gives 17.73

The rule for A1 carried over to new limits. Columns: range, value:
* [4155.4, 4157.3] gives 16.93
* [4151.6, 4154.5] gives 15.59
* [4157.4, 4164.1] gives 18.12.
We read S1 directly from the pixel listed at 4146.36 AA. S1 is 22.09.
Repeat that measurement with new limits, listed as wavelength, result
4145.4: 21.3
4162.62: 23.63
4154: 18.4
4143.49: 14.11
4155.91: 17.11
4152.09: 15.59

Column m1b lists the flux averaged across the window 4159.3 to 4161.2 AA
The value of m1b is 18.8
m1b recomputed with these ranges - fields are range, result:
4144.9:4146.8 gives 21.6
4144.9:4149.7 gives 20.3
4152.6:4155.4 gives 17.6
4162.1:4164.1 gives 22.4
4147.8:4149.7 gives 18.8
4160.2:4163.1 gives 21.1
